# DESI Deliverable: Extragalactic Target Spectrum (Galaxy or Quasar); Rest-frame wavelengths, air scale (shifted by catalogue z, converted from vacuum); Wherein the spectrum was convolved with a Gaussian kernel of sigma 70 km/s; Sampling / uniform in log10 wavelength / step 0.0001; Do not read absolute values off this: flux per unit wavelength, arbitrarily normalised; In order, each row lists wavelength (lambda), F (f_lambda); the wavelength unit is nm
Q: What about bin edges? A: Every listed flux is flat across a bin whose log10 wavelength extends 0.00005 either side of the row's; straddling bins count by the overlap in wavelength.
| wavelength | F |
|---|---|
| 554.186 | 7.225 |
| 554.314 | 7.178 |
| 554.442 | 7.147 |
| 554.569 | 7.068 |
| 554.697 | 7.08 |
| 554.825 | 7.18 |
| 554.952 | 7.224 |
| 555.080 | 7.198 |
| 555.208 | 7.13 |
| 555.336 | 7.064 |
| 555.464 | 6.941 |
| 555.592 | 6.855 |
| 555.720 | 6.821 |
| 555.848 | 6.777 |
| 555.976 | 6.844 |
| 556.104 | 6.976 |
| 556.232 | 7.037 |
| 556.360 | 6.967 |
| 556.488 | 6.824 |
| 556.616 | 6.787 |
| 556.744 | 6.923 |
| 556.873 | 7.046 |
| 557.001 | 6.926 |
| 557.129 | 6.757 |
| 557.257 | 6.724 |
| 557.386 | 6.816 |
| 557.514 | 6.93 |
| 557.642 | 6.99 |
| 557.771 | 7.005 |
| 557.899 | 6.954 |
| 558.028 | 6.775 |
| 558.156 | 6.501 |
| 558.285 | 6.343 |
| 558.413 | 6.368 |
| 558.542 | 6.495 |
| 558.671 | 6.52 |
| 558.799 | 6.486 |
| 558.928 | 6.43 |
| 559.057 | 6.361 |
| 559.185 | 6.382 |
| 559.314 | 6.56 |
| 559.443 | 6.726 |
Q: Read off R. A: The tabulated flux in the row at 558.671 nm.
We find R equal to 6.52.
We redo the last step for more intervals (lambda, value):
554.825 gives 7.18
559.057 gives 6.361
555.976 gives 6.844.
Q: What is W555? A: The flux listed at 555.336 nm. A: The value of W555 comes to 7.064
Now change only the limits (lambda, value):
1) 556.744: 6.923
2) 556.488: 6.824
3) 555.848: 6.777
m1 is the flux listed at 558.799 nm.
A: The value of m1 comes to 6.486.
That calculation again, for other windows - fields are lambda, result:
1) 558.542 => 6.495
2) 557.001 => 6.926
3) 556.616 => 6.787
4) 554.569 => 7.068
